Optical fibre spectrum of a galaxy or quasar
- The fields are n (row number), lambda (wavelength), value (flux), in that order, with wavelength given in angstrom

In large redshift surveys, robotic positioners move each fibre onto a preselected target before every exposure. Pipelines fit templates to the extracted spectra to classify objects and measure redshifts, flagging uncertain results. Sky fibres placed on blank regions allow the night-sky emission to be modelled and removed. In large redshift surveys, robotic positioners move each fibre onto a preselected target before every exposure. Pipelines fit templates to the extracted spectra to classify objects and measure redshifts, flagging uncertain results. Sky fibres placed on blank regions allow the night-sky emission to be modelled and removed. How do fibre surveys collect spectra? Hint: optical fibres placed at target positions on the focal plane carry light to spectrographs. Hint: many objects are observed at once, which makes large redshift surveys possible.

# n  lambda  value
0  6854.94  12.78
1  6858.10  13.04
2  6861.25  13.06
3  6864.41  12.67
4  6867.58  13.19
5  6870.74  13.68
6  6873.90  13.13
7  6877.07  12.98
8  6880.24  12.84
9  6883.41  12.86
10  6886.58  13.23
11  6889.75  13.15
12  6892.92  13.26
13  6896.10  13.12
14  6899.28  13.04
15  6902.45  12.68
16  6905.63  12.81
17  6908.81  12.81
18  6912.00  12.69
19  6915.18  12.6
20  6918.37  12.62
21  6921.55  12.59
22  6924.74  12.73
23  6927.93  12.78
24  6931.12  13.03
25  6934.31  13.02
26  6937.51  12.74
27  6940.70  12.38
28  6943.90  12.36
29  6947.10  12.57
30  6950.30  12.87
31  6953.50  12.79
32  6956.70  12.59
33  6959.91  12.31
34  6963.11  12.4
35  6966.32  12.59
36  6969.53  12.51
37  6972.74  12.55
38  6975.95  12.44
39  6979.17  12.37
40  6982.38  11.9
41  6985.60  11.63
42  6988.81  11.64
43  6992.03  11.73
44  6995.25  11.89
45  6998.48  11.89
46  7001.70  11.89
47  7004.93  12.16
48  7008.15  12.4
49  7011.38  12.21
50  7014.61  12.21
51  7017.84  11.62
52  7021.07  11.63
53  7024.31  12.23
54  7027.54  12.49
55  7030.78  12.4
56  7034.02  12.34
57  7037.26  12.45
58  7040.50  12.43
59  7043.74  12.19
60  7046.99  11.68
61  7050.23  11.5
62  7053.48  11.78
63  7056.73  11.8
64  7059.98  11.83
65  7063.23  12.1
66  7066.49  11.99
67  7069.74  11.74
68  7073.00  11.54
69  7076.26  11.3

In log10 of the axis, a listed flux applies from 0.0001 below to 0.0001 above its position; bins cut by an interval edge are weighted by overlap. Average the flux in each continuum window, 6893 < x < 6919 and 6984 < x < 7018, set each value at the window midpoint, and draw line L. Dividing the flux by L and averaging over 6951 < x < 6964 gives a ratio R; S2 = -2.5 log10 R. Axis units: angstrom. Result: -0.02 mag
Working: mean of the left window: 12.8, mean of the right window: 11.9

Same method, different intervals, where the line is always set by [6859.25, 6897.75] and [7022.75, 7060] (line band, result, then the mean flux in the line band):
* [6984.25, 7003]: 0.06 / 11.8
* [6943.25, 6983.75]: 0.01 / 12.5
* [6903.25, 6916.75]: 0.02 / 12.7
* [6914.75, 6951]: 0.01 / 12.7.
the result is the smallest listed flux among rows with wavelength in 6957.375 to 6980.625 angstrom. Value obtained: 12.31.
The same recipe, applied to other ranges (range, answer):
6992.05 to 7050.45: 11.5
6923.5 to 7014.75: 11.63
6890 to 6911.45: 12.68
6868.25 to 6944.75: 12.36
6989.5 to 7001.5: 11.73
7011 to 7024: 11.62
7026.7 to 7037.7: 12.34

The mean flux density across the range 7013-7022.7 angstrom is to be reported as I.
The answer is 11.8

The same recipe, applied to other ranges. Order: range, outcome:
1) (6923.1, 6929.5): 12.7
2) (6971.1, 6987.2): 12.2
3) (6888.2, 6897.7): 13.2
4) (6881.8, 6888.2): 13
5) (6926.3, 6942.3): 12.8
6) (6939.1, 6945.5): 12.4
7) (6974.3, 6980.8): 12.4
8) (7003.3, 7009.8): 12.3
